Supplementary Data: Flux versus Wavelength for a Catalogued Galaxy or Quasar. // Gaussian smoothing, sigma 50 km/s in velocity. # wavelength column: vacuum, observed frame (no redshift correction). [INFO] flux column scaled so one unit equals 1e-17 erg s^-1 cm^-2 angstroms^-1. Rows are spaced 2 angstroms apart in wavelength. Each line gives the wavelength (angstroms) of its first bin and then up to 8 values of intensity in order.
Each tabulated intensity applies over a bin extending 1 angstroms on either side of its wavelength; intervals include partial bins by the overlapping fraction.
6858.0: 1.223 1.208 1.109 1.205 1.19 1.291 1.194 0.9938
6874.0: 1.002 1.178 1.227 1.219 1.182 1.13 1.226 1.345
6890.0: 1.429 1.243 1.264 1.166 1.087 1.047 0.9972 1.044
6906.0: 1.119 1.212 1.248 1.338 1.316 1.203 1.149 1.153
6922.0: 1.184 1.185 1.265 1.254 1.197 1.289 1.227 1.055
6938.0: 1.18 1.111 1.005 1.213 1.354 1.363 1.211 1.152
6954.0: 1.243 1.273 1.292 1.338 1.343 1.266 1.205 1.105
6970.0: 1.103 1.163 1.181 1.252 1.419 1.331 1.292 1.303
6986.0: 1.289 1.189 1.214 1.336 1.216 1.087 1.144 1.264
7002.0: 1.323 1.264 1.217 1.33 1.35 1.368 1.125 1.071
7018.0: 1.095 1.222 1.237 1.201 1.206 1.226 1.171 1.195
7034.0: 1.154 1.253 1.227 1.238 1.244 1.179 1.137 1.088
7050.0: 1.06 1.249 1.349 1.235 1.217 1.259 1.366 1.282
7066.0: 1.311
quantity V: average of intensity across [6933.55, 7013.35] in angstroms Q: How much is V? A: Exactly 1.24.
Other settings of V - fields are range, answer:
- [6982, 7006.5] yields 1.24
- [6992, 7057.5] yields 1.21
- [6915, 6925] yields 1.17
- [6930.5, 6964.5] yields 1.23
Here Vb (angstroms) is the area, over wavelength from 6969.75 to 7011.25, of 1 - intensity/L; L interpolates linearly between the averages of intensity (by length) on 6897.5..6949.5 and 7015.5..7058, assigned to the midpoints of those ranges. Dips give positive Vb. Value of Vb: -2.21 angstroms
